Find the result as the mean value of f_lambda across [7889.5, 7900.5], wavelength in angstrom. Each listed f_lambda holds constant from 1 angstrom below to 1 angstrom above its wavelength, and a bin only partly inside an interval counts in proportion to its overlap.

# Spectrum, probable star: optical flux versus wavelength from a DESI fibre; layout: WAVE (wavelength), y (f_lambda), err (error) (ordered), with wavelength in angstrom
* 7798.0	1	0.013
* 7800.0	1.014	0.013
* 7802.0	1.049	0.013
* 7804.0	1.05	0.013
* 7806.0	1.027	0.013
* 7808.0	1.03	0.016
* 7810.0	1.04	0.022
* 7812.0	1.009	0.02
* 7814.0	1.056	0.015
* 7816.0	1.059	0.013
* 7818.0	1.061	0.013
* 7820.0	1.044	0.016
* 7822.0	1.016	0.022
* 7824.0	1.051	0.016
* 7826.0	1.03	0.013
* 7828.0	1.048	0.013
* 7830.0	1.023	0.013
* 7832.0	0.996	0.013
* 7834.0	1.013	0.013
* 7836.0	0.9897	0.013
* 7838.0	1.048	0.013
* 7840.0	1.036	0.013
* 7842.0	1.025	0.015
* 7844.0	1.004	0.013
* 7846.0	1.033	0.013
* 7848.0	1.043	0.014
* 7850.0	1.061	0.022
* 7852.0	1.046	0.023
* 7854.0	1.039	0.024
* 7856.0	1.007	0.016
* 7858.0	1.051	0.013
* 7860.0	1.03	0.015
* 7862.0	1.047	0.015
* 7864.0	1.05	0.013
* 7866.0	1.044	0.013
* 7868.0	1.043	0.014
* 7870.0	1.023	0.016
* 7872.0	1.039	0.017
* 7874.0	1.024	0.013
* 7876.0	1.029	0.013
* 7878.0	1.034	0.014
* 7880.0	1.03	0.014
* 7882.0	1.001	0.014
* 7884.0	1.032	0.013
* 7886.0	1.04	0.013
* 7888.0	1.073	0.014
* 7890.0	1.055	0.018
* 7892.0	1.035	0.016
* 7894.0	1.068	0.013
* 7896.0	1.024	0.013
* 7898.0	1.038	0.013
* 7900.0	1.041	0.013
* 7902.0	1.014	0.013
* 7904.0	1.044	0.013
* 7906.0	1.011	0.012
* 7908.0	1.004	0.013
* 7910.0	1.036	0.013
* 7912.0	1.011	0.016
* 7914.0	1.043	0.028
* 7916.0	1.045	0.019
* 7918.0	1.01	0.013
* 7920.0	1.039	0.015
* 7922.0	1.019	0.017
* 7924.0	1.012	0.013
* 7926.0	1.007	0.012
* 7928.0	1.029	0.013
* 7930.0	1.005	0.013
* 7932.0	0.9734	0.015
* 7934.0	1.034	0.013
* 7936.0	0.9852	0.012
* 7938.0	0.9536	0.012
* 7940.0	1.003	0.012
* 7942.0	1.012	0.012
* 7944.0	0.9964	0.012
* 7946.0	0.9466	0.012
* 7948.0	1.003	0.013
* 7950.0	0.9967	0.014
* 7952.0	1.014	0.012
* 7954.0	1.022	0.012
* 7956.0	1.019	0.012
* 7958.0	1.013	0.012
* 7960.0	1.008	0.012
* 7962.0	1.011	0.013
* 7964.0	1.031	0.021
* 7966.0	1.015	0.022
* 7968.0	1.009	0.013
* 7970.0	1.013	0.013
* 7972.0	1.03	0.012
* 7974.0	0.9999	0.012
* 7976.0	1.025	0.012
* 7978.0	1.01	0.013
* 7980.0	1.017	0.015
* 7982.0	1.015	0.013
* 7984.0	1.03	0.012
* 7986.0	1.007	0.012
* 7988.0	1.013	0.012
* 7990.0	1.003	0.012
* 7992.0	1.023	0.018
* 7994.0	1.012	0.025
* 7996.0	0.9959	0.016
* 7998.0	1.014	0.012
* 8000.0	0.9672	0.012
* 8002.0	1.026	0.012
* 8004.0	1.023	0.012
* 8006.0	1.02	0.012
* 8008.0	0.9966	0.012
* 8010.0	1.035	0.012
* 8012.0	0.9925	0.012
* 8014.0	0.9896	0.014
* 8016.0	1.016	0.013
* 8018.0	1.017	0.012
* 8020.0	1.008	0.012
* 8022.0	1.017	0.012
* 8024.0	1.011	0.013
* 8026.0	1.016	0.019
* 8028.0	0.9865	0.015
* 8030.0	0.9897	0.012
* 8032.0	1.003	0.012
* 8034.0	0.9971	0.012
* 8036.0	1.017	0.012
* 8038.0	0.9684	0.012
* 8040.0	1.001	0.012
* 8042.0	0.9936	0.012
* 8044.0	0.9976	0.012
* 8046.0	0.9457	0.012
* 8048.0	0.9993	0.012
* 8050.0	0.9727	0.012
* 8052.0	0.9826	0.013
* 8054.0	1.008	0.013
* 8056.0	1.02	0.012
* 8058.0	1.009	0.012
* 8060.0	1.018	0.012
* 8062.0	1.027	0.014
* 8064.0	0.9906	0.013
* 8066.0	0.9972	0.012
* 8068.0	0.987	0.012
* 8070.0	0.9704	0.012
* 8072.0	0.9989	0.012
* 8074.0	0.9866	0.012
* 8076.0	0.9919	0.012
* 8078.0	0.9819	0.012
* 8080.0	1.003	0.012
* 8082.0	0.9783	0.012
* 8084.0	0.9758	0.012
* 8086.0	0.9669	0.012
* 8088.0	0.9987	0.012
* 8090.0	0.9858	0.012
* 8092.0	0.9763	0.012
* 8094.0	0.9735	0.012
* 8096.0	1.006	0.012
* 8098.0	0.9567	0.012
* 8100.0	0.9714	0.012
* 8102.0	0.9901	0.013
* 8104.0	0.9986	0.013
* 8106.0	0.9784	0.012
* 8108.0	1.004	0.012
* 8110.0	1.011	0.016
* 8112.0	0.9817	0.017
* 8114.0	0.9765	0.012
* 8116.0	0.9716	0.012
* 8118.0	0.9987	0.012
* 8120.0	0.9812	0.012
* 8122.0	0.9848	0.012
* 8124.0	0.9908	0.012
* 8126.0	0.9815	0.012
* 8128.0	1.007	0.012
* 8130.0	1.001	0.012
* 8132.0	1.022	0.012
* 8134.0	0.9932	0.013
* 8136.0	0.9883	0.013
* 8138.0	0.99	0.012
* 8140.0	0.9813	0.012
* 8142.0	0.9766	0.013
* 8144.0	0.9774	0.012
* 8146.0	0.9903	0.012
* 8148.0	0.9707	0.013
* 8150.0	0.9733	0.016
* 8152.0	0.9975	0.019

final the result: 1.04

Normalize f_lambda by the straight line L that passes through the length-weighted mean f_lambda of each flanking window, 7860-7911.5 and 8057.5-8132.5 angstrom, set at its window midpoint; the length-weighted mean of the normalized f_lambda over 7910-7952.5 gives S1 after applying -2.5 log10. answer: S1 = 0.02 mag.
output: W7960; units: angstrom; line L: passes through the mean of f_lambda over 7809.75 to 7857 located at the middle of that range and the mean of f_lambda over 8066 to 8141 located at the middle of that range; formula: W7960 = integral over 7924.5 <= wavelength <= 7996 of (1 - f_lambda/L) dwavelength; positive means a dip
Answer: 0.2 angstrom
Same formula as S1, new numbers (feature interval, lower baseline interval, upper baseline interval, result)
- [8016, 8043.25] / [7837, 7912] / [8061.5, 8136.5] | 0.00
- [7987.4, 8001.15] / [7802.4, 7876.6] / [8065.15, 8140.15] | 0.00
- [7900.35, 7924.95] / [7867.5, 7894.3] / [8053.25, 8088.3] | 0.01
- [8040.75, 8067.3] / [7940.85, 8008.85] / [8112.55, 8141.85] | 0.00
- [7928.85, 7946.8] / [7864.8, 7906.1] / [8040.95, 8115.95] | 0.04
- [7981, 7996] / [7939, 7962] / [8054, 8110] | -0.01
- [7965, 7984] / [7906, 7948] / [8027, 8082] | -0.01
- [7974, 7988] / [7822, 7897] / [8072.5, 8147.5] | 0.00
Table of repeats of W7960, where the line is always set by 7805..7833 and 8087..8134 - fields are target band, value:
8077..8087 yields 0.1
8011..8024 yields 0.0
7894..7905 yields -0.1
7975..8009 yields -0.1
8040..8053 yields 0.2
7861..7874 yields -0.2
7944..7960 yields 0.2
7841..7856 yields -0.1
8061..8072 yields 0.0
